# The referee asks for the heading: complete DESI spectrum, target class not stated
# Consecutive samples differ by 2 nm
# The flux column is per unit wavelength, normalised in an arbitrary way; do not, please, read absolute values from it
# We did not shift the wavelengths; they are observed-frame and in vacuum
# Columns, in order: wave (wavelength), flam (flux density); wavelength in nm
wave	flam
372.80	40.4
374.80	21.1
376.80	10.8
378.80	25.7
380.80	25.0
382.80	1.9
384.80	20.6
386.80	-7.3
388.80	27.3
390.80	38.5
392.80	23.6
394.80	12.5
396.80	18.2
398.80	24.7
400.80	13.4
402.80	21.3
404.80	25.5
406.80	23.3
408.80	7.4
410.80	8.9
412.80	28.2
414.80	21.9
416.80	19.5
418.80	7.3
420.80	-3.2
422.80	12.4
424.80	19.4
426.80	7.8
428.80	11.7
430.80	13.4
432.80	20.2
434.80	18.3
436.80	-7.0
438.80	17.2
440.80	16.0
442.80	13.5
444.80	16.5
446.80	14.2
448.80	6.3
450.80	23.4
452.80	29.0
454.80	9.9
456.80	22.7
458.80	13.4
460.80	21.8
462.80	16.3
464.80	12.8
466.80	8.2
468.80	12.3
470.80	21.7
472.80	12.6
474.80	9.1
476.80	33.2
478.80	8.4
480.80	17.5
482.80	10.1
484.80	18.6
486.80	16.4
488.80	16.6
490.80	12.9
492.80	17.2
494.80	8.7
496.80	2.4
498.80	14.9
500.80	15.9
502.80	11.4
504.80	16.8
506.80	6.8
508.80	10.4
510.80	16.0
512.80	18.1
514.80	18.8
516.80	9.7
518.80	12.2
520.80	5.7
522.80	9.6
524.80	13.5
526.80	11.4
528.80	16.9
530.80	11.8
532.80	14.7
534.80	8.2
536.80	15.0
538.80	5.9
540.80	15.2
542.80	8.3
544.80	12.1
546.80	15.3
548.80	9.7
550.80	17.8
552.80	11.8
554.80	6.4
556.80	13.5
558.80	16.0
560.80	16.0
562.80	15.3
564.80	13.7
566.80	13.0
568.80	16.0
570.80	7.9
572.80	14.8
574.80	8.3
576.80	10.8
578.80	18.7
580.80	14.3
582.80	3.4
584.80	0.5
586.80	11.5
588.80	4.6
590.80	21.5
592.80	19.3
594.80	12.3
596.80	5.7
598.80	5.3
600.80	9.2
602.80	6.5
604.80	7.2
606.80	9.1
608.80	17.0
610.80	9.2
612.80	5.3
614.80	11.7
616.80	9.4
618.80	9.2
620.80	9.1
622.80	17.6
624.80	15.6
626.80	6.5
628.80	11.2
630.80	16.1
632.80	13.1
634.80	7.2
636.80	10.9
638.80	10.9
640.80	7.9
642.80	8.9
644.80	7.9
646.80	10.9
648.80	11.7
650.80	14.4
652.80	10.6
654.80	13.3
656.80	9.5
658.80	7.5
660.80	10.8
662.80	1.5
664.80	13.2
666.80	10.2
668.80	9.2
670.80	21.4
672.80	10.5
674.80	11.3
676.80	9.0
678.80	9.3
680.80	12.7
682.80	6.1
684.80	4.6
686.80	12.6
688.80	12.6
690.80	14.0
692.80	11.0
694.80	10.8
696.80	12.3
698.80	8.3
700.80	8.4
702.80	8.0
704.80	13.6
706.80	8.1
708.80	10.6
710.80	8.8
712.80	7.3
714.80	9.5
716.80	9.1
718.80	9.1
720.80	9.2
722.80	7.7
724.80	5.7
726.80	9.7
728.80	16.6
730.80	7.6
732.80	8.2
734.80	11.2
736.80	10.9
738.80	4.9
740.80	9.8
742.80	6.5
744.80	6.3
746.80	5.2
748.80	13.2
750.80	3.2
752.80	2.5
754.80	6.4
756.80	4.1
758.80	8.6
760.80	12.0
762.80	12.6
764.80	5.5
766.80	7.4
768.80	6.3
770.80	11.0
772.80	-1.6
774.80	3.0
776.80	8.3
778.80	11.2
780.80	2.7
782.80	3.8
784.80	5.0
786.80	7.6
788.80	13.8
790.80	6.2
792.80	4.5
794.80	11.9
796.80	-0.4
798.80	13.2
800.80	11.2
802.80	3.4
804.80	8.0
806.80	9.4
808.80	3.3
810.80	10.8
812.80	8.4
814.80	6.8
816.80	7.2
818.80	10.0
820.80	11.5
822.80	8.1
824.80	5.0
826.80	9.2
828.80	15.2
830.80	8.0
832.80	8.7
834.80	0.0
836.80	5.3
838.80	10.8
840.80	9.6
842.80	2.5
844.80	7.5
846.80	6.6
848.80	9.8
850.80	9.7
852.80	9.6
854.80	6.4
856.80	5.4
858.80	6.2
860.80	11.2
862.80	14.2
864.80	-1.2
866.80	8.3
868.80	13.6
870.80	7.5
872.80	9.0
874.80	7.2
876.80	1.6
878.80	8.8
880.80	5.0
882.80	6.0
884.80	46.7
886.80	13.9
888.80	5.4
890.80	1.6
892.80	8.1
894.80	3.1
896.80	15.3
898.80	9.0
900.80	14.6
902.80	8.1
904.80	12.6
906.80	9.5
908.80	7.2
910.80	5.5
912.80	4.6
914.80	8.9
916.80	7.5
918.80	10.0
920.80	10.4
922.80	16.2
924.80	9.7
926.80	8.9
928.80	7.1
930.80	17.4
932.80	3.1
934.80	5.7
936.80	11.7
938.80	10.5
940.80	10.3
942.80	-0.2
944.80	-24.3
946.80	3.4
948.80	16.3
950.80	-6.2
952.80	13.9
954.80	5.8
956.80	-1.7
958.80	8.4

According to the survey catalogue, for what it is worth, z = 1.37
